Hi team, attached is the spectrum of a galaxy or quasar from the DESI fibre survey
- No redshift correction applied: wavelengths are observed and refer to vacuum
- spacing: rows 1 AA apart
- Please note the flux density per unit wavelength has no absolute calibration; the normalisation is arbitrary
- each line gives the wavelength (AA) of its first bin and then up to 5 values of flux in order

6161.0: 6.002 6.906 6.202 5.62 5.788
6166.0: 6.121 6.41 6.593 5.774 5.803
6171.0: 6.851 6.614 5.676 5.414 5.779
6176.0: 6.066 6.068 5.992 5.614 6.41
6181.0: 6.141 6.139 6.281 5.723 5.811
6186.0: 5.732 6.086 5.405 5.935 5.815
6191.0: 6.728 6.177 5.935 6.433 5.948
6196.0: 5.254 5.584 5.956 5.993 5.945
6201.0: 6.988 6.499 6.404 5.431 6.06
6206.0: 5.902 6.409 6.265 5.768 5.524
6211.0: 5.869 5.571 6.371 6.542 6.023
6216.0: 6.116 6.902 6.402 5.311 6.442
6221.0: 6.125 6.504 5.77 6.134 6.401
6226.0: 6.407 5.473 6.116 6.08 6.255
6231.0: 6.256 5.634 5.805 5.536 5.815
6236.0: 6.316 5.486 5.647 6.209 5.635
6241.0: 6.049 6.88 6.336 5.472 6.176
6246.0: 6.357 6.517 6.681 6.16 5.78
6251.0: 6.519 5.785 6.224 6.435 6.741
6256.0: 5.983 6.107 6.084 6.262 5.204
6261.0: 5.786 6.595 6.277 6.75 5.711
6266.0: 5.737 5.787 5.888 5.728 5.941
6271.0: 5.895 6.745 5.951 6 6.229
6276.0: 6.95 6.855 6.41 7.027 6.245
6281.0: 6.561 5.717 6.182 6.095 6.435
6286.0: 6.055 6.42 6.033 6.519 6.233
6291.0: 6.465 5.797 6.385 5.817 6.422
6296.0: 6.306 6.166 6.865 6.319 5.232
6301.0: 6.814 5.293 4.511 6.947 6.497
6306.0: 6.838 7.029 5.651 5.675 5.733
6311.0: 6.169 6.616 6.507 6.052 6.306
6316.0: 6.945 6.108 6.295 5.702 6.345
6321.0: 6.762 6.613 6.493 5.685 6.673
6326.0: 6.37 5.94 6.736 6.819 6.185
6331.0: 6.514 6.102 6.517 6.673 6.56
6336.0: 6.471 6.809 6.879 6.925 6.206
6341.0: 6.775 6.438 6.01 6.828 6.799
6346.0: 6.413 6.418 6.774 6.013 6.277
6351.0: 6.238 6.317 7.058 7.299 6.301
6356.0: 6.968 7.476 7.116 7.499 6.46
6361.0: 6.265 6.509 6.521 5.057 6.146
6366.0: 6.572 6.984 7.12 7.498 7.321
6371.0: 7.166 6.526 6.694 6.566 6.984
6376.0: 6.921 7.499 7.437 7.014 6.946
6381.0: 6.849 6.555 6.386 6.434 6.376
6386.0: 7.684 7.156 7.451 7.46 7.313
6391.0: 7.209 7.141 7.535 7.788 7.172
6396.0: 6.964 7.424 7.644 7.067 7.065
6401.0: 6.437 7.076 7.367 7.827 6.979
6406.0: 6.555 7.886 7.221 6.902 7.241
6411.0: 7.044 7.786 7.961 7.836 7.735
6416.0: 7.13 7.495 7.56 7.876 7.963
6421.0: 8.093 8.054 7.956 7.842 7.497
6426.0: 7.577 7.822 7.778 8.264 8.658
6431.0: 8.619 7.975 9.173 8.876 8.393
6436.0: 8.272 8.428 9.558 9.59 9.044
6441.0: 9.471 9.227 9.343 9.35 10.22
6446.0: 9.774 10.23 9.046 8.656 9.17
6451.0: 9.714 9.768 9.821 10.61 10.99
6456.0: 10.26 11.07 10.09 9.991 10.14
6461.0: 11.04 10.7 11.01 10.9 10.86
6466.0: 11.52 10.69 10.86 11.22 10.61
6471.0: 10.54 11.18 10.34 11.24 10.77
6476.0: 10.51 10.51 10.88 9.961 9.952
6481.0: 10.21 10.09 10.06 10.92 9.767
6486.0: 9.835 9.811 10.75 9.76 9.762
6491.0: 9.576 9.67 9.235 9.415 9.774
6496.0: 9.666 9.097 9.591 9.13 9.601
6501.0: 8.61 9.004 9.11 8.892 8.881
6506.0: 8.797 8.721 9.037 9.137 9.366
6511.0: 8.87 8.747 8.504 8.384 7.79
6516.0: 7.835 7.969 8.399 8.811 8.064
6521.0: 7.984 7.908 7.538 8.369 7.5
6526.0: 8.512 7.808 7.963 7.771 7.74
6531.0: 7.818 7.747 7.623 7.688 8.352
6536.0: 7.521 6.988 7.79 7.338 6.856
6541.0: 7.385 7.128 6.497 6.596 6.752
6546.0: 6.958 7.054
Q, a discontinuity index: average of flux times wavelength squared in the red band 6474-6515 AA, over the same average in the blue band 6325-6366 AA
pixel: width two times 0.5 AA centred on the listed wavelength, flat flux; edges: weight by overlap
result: 1.53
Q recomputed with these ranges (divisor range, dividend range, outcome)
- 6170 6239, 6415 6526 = 1.68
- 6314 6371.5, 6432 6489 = 1.59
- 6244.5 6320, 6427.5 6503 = 1.68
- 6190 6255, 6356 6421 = 1.23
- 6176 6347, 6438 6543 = 1.61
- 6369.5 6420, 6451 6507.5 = 1.44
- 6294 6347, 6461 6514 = 1.64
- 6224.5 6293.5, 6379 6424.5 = 1.25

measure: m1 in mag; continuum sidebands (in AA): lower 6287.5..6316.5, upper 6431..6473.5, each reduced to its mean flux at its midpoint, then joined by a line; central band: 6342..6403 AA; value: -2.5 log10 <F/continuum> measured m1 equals 0.16 mag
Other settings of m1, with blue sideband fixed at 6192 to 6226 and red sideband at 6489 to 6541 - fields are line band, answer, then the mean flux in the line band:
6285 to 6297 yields 0.08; 6.23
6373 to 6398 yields 0.06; 7.1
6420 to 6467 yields -0.18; 9.36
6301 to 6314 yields 0.12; 6.15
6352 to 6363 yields 0.06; 6.85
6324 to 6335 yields 0.10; 6.42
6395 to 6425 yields 0.03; 7.44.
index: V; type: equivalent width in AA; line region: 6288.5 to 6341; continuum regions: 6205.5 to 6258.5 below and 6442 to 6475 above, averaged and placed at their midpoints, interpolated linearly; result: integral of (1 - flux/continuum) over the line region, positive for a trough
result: 9.1 AA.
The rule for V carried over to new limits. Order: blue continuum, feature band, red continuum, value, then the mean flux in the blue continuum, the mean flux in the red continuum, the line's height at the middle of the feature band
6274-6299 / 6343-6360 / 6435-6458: 2.12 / 6.33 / 9.6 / 7.66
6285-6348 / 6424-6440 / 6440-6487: 1.69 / 6.34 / 10.3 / 9.42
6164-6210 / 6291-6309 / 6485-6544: 1.88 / 6.03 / 8.5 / 6.88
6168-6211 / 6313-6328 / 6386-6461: 2.01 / 6.01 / 8.32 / 7.3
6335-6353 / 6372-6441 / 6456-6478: 8.75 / 6.52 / 10.7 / 8.67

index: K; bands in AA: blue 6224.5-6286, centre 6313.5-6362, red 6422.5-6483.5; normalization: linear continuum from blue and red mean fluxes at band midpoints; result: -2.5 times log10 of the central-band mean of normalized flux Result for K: 0.17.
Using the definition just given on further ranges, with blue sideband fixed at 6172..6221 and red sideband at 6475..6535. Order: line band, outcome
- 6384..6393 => 0.10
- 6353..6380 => 0.12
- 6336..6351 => 0.14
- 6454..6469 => -0.24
